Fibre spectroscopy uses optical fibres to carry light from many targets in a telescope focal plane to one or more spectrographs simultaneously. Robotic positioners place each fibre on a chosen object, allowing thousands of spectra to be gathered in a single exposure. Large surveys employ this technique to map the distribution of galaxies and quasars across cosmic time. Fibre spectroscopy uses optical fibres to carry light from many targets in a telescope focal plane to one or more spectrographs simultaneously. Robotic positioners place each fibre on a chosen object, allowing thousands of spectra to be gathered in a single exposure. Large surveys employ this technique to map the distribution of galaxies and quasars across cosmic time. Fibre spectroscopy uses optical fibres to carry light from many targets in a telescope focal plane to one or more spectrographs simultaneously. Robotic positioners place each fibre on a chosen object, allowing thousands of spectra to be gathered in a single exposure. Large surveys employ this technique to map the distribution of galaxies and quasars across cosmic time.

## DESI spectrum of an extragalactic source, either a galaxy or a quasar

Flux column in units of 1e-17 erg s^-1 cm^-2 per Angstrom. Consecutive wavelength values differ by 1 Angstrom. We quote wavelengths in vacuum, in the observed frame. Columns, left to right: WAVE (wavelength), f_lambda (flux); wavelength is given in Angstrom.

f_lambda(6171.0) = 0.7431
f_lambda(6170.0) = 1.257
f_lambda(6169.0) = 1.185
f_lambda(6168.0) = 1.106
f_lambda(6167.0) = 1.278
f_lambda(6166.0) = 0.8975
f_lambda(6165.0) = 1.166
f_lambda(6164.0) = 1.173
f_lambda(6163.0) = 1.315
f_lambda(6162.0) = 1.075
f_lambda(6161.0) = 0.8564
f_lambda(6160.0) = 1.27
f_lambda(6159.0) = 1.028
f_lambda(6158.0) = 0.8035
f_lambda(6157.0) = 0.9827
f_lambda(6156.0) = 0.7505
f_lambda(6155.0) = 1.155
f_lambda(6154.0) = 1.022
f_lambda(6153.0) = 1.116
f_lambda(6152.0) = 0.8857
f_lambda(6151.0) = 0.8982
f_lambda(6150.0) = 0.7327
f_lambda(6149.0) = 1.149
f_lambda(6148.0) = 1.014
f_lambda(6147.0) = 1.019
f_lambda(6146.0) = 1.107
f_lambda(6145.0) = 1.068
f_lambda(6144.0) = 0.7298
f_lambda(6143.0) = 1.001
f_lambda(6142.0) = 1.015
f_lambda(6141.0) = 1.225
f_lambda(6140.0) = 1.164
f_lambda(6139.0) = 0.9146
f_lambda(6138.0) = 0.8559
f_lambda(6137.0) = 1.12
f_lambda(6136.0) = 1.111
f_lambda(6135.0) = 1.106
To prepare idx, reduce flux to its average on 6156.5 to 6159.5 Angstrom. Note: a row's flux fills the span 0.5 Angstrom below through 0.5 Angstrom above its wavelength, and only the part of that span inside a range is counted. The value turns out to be 0.938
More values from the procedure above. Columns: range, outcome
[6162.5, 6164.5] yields 1.24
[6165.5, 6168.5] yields 1.09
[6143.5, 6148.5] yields 0.988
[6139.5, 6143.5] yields 1.1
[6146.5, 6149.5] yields 1.06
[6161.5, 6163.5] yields 1.19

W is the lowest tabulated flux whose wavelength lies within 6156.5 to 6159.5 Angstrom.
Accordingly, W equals 0.8035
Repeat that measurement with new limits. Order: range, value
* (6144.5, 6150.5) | 0.7327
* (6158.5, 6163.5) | 0.8564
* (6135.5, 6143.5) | 0.8559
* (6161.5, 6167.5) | 0.8975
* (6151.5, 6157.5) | 0.7505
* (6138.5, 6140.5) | 0.9146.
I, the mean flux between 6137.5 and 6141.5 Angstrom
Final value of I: 1.04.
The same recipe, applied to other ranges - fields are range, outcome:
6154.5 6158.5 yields 0.923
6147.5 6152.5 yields 0.936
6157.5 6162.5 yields 1.01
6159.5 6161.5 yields 1.06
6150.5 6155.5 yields 1.02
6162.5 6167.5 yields 1.17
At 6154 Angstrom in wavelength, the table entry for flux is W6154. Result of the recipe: 1.022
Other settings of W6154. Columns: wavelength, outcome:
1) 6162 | 1.075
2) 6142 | 1.015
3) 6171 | 0.7431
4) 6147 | 1.019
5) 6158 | 0.8035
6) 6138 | 0.8559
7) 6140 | 1.164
